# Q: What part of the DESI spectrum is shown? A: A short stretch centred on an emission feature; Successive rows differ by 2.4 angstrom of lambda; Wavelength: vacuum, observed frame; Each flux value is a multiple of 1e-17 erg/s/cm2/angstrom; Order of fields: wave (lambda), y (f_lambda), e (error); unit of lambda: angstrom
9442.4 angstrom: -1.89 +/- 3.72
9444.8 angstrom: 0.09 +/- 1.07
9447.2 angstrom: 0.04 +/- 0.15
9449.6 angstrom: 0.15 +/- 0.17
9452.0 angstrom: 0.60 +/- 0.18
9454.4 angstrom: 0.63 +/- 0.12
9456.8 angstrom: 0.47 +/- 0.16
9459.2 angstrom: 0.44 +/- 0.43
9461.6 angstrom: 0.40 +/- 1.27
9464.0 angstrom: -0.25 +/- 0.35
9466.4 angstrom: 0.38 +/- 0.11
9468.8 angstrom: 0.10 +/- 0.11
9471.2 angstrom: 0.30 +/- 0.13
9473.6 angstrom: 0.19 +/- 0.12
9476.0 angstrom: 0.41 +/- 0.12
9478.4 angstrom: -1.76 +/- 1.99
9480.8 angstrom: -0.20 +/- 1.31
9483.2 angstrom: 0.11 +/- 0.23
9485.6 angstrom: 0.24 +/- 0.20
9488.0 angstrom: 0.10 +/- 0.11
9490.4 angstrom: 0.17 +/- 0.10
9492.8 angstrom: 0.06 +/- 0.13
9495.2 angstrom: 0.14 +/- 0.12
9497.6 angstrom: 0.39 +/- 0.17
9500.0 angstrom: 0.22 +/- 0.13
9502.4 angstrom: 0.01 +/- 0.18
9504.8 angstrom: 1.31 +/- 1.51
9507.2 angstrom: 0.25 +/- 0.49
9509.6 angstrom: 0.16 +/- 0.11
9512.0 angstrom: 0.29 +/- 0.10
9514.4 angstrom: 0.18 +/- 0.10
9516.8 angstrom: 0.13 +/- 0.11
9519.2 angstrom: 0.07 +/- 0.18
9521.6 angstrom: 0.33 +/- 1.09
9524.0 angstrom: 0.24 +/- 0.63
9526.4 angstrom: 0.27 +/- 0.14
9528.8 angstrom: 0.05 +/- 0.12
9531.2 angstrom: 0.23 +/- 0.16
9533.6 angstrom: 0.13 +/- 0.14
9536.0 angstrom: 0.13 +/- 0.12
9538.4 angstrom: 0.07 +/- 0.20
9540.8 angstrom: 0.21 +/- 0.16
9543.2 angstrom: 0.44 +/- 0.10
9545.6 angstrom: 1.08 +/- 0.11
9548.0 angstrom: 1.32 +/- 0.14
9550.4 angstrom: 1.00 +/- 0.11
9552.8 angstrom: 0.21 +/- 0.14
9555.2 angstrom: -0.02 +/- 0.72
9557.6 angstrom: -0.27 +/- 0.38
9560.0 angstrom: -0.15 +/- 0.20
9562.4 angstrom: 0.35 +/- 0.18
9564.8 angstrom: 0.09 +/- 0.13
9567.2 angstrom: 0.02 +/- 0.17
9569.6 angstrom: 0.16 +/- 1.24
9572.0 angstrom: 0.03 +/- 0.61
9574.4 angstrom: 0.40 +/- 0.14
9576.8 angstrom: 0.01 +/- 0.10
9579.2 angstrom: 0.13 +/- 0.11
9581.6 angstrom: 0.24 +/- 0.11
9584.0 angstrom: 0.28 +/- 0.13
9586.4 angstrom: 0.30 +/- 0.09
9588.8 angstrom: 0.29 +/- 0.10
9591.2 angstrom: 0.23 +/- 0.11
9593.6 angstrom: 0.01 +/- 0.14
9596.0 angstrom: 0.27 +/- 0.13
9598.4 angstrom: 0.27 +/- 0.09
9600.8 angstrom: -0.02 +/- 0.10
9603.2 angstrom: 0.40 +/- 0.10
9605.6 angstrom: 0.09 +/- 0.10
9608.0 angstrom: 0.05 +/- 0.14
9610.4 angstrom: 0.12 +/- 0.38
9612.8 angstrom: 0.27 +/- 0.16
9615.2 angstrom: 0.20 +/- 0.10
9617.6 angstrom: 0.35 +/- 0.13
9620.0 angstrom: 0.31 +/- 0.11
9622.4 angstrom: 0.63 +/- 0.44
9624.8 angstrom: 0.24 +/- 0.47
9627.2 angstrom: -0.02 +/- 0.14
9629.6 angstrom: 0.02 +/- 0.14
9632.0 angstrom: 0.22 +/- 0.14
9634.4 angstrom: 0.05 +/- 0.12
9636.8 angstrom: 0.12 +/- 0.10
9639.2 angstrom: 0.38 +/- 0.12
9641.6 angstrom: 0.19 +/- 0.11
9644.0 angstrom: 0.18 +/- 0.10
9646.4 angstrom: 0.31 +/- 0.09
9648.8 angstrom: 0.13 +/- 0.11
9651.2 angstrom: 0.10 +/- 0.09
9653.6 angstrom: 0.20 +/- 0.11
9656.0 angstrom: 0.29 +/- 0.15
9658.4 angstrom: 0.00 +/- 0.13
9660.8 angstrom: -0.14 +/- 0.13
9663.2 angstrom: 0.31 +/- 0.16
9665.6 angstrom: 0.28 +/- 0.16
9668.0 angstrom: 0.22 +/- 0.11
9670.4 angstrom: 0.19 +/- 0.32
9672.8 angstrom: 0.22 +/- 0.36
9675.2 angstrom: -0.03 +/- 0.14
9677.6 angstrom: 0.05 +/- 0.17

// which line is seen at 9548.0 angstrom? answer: [O III] 5007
